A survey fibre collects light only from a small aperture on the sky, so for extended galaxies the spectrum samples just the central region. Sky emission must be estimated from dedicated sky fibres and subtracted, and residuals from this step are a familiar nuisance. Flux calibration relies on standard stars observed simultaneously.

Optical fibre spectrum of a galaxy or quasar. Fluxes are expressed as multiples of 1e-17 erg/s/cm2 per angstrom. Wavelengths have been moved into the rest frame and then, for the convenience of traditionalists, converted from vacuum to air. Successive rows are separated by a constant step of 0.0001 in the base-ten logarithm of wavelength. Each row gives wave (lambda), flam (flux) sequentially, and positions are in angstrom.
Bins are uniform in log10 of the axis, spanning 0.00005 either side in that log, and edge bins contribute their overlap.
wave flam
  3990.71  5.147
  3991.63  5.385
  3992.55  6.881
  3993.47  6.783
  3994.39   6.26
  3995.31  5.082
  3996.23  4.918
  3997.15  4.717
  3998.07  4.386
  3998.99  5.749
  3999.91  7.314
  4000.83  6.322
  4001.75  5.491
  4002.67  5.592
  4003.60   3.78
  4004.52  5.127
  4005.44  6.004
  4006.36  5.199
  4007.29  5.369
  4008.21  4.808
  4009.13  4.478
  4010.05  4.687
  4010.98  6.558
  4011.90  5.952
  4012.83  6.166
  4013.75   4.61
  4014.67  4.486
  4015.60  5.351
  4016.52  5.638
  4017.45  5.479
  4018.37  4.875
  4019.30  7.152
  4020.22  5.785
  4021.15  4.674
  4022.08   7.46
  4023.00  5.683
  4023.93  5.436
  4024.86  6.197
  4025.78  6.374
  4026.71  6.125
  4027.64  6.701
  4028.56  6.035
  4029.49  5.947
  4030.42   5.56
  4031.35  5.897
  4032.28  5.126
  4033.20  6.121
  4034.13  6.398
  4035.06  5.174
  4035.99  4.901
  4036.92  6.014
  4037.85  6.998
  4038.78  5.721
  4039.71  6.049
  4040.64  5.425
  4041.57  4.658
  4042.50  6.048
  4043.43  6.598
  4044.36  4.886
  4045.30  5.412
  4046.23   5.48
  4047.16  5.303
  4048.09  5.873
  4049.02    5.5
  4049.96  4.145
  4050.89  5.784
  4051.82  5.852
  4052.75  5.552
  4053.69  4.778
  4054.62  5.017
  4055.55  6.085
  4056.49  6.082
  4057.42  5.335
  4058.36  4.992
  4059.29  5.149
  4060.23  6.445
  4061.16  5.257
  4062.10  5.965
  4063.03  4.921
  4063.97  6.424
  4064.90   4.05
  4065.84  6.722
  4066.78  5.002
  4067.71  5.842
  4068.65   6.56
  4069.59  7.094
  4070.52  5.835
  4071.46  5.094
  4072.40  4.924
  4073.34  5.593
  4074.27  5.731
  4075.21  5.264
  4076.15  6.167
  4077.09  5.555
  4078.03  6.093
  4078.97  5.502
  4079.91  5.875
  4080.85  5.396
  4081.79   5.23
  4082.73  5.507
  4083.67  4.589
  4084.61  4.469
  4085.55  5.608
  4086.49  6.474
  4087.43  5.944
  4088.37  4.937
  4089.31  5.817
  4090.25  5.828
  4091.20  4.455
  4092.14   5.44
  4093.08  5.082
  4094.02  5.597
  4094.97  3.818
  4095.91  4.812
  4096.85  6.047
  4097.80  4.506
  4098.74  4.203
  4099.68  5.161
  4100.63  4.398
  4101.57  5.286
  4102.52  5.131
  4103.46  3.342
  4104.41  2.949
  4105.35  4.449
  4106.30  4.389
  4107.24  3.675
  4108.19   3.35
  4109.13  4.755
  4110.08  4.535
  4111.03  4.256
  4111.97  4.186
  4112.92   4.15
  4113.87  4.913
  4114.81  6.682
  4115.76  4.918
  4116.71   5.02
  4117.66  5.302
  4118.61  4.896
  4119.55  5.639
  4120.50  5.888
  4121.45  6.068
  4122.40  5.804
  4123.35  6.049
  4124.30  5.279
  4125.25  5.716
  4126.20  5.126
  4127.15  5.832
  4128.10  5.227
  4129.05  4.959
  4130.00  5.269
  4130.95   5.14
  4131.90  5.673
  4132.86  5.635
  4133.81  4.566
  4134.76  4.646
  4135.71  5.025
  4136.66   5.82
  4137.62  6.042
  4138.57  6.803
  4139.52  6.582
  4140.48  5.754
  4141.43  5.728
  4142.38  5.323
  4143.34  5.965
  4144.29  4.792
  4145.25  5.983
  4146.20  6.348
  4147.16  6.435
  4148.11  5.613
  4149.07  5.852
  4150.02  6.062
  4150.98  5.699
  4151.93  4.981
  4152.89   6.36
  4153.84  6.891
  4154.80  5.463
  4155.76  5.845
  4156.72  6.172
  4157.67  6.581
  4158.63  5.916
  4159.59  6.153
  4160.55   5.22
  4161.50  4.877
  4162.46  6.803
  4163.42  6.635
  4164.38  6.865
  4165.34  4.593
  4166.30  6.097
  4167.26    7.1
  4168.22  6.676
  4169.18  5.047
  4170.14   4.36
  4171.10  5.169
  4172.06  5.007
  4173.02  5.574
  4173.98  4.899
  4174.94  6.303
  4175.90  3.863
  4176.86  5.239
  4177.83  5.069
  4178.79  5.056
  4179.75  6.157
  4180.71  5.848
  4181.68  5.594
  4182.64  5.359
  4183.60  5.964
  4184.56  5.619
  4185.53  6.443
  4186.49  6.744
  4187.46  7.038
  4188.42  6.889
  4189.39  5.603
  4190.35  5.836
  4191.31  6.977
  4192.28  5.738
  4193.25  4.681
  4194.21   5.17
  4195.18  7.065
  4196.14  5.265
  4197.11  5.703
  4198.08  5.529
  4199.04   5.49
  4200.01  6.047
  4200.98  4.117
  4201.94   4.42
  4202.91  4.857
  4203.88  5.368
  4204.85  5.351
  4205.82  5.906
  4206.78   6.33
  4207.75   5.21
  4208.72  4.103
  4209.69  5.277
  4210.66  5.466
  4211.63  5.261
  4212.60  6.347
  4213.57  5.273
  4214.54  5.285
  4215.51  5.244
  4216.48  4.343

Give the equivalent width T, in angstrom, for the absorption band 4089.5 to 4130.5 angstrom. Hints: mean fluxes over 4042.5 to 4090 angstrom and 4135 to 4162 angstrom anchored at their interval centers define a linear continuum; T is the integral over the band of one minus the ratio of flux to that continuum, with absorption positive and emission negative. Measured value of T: 5.5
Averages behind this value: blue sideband 5.56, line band 4.95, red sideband 5.86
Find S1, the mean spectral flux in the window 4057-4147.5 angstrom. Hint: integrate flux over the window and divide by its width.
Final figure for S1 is 5.31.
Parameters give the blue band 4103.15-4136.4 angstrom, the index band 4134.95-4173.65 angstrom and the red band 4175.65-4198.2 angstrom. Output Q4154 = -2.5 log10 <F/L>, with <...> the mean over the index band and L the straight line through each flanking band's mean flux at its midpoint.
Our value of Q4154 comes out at -0.09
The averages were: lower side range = 4.97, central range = 5.84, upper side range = 5.79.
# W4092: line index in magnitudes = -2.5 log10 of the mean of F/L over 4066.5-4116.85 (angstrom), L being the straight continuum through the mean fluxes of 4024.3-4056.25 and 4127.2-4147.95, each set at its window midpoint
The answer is 0.11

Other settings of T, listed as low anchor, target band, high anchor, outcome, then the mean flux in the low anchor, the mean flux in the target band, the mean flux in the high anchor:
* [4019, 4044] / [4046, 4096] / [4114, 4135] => 2.0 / 5.92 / 5.48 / 5.43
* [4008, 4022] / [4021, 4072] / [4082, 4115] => -4.9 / 5.45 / 5.71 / 4.81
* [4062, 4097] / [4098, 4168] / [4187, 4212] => 1.5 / 5.5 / 5.41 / 5.57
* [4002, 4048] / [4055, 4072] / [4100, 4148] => -0.8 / 5.62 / 5.71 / 5.2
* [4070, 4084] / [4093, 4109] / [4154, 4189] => 3.2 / 5.51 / 4.47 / 5.79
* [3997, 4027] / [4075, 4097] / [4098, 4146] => -0.5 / 5.55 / 5.39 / 5.13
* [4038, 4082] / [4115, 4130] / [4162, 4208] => 0.5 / 5.59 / 5.47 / 5.68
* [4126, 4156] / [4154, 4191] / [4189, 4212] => -1.6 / 5.67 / 5.8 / 5.45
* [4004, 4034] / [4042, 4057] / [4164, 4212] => 0.3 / 5.66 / 5.52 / 5.58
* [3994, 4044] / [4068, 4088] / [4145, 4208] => 0.1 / 5.64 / 5.64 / 5.75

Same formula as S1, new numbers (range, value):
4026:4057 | 5.68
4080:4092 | 5.37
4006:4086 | 5.6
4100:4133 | 4.96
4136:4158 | 5.95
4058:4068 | 5.53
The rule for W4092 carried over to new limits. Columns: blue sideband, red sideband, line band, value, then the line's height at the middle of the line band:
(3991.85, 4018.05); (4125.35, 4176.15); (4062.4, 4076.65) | -0.02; 5.57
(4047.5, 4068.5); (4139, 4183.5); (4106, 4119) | 0.21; 5.63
